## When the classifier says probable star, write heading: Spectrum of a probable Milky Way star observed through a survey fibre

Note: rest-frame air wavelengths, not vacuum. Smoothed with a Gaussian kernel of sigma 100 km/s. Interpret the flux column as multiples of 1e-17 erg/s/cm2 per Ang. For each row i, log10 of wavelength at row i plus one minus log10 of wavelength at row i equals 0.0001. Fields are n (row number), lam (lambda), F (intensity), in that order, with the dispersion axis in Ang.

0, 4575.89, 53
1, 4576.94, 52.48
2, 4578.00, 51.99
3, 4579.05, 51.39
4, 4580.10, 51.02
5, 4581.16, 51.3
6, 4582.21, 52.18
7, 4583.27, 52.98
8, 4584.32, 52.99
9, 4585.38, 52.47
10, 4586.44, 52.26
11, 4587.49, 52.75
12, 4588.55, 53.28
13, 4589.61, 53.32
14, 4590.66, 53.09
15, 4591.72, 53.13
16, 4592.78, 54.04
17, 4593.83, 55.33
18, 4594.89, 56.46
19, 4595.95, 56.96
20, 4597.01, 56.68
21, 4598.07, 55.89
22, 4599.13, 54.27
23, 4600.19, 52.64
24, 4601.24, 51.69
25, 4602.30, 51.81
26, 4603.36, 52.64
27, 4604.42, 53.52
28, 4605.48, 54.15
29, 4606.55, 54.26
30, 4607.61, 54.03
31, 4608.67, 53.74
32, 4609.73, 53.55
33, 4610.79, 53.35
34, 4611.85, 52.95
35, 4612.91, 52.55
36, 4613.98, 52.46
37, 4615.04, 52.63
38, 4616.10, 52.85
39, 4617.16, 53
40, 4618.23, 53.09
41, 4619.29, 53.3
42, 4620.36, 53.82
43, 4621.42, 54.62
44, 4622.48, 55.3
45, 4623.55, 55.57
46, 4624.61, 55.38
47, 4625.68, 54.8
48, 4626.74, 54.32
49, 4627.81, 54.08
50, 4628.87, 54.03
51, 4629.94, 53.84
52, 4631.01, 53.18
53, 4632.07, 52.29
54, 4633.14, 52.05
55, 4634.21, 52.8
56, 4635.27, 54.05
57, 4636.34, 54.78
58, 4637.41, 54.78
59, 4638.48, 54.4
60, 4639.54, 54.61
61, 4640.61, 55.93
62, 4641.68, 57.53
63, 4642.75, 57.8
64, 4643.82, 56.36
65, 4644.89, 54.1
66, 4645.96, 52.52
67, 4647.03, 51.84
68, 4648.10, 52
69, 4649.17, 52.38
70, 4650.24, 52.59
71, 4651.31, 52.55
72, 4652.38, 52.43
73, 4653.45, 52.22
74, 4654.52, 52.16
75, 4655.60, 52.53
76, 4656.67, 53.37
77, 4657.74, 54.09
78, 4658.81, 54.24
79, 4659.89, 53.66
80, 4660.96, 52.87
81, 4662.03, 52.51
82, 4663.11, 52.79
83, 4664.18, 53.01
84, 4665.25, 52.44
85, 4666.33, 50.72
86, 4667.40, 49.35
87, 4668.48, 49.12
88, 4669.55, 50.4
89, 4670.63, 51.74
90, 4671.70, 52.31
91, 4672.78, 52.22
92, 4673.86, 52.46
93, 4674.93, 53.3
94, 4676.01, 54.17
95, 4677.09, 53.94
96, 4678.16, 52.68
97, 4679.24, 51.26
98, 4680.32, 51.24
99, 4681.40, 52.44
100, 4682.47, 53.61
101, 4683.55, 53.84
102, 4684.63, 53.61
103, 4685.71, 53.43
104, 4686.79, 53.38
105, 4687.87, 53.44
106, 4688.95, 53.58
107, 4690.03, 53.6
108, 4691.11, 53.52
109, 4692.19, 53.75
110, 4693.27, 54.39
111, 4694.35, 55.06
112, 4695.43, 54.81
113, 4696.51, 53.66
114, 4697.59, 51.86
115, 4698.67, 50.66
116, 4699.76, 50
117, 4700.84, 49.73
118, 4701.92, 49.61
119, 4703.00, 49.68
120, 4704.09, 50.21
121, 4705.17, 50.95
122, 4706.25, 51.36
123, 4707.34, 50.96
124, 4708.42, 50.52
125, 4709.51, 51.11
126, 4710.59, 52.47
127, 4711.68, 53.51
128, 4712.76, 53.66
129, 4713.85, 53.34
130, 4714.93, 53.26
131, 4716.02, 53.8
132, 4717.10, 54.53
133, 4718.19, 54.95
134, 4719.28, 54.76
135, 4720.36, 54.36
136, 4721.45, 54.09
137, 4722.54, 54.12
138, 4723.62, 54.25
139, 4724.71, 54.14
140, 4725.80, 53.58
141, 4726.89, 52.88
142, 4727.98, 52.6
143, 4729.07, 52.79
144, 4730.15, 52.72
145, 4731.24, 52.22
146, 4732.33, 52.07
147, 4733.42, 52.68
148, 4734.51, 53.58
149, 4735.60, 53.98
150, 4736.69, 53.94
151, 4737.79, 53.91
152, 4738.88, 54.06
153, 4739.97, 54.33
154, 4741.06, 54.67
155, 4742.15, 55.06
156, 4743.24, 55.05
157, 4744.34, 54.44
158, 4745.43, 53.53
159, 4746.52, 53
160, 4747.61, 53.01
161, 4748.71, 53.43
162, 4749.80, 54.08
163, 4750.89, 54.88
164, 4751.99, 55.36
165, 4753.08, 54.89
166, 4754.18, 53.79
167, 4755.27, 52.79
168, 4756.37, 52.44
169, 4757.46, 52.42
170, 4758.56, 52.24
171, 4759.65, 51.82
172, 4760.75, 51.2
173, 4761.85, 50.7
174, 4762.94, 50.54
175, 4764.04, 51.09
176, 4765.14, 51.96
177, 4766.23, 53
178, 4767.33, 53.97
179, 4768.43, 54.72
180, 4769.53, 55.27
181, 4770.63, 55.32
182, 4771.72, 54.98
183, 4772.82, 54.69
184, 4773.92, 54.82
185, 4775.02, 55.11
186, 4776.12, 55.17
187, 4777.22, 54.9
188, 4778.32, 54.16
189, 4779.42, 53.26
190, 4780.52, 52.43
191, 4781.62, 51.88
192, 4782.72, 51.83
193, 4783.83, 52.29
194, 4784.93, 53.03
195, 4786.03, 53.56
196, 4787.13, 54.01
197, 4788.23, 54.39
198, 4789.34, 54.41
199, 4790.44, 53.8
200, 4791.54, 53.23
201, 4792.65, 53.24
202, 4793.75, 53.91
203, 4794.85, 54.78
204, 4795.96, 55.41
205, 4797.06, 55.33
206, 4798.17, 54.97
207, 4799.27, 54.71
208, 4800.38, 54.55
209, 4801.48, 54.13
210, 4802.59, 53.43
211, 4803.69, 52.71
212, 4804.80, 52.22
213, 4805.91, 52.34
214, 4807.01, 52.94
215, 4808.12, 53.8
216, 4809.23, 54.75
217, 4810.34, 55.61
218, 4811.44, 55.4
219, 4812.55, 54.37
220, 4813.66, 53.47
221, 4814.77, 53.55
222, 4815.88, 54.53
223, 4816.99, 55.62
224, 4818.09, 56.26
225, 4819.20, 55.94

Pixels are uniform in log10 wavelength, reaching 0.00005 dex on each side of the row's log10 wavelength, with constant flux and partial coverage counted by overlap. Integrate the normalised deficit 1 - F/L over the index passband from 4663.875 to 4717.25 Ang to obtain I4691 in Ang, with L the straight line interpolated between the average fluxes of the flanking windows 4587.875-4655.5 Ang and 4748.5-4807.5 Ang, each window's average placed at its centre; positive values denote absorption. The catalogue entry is 1.4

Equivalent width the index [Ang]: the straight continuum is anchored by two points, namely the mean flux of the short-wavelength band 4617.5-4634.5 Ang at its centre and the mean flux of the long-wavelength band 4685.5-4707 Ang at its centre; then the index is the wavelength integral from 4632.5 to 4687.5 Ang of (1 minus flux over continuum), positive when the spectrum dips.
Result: 0.1 Ang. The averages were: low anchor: 53.9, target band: 53.1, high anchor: 52.3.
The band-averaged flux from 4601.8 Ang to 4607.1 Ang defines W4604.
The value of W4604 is 53.2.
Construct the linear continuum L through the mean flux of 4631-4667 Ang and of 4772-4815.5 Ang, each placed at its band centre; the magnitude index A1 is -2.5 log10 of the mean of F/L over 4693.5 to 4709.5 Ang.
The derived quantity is 0.05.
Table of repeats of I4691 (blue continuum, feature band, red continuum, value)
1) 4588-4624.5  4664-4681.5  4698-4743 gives 0.4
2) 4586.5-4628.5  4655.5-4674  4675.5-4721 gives 0.3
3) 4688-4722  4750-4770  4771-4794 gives 0.2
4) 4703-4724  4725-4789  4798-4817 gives -0.1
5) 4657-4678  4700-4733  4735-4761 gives 0.4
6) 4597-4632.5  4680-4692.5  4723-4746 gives 0.1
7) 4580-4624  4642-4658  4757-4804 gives 0.1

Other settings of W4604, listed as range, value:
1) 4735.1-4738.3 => 53.8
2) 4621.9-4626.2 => 55.2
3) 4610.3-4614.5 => 52.8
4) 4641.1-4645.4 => 56.4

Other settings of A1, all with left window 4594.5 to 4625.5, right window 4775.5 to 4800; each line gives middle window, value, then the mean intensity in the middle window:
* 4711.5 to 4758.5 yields 0.003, 53.7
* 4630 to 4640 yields 0.004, 53.7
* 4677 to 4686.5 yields 0.020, 52.9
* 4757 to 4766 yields 0.048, 51.5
